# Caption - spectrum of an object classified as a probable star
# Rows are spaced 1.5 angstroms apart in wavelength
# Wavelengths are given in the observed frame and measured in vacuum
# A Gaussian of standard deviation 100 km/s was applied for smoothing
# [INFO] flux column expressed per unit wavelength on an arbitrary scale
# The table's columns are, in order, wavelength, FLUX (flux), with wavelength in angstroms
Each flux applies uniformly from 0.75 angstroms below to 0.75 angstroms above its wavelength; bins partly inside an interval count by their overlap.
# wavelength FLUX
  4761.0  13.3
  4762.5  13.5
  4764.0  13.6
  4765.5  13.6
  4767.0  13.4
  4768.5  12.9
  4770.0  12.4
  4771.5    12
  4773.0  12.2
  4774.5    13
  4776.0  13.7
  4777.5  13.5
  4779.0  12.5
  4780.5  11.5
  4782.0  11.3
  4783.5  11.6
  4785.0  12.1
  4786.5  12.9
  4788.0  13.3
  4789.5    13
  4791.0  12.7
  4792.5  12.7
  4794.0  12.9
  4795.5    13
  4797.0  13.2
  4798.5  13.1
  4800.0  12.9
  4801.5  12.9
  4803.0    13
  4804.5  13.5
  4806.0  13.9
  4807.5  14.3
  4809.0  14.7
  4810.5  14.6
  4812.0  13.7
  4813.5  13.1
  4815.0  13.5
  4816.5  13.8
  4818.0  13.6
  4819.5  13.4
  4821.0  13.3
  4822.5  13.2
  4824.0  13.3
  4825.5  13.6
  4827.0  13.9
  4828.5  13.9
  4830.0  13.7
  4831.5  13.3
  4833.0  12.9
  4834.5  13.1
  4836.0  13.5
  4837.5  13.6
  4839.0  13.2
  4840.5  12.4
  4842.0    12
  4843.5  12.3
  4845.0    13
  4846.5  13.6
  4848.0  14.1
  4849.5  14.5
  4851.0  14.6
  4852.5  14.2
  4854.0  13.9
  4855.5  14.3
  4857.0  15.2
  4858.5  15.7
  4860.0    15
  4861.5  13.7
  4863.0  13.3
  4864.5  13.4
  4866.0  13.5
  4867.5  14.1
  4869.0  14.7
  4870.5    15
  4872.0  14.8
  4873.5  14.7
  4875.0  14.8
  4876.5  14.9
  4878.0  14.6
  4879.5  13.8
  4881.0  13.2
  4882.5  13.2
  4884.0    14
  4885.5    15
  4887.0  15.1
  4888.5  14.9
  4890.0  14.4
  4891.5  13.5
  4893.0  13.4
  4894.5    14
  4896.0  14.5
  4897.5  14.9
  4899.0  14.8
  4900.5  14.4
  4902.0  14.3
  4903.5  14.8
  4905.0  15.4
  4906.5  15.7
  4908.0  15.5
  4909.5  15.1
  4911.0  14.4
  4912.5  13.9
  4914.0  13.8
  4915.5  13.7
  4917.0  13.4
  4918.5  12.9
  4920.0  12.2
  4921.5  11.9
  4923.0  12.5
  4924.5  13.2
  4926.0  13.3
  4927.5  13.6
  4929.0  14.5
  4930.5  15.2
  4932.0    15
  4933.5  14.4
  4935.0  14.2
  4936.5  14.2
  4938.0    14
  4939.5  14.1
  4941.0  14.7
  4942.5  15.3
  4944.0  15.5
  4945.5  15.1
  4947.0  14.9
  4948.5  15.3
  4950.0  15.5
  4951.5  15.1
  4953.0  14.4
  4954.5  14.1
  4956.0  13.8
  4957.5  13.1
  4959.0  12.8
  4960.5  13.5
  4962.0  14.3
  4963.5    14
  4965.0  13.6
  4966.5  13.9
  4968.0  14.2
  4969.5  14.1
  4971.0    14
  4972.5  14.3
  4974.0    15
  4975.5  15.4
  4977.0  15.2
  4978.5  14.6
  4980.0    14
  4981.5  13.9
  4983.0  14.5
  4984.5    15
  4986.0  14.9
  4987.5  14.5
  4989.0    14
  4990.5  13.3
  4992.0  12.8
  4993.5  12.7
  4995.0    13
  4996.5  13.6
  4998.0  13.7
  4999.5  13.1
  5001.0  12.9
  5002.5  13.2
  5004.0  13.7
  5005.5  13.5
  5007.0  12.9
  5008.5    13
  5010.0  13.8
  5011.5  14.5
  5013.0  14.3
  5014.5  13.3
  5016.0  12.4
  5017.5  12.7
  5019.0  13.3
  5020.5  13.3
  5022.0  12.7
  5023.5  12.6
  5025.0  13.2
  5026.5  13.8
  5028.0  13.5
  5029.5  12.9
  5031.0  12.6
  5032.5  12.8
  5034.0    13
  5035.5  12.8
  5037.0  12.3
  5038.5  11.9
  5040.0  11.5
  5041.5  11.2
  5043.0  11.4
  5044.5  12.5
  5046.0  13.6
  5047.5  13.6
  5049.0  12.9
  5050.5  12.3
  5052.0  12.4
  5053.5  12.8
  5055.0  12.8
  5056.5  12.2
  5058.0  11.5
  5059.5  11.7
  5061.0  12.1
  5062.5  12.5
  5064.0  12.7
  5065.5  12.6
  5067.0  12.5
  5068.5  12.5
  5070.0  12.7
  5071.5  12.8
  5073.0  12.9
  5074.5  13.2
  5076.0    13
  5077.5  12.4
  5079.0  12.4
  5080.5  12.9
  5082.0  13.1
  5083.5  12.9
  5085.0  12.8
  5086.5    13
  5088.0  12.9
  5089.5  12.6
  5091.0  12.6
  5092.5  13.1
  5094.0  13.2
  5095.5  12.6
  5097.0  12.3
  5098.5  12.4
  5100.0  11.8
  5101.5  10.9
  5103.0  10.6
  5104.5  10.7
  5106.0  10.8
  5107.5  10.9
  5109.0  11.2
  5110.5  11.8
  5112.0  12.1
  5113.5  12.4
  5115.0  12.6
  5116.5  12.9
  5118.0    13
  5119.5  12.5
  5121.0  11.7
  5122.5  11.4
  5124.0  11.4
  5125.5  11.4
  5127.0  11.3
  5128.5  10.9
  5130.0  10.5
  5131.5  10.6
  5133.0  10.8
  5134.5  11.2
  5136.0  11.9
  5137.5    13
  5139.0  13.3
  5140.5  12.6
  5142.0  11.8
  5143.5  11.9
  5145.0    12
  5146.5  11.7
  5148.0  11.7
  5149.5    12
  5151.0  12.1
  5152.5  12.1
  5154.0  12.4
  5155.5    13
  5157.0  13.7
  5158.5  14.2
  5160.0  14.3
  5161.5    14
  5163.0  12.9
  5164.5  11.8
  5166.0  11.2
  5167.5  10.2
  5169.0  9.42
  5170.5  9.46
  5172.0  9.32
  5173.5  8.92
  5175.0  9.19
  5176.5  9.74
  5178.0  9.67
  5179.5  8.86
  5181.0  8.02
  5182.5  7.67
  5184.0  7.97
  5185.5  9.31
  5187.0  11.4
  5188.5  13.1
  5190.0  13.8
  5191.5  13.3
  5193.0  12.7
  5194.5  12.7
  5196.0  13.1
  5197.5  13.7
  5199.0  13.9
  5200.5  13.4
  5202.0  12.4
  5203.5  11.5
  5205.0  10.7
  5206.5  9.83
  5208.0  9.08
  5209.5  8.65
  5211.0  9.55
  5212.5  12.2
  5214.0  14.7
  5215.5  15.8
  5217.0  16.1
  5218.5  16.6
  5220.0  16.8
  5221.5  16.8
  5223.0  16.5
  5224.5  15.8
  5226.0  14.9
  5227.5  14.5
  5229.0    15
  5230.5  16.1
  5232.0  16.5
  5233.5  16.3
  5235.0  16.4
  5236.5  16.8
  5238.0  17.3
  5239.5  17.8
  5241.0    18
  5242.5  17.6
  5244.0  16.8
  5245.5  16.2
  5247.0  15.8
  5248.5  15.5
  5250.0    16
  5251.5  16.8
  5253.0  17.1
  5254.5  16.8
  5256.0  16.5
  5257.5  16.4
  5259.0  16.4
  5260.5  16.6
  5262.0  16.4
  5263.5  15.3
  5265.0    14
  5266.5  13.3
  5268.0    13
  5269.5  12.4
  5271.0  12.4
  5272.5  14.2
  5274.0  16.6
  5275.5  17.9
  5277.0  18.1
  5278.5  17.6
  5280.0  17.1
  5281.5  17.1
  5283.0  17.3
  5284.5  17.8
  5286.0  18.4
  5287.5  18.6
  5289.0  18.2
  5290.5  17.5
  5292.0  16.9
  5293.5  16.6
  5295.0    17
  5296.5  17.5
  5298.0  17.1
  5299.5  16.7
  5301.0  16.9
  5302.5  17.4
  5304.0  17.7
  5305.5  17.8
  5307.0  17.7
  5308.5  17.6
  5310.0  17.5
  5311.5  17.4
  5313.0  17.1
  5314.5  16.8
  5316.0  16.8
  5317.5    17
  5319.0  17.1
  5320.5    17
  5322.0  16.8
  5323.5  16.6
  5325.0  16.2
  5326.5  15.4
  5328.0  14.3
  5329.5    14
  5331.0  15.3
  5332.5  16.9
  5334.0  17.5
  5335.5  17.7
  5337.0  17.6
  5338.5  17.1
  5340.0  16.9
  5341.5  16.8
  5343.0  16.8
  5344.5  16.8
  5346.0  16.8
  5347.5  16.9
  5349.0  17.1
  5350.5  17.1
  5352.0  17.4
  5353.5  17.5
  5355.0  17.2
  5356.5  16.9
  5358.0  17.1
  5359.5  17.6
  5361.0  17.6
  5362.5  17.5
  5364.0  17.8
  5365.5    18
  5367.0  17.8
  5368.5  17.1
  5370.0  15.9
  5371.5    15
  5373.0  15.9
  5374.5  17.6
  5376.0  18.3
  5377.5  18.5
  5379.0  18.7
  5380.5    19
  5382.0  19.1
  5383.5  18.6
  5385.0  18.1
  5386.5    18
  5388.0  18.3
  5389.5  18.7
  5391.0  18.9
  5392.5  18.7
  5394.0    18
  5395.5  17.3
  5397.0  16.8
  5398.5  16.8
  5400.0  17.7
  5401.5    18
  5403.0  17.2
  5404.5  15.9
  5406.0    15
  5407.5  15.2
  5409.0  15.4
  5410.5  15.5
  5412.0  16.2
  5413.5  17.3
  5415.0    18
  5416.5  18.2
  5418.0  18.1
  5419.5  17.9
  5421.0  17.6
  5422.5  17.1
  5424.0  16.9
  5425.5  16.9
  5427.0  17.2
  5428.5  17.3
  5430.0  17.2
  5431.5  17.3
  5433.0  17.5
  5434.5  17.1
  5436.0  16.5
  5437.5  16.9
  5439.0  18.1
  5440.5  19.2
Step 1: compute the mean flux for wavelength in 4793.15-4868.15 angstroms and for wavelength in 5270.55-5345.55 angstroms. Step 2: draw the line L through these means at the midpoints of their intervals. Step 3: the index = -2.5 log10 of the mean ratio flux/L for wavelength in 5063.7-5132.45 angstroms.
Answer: 0.26 mag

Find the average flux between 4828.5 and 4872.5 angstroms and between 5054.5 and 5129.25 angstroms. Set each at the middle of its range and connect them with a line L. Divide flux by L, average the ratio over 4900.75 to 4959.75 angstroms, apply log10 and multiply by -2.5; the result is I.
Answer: -0.07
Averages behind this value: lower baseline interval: 13.8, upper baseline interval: 12.2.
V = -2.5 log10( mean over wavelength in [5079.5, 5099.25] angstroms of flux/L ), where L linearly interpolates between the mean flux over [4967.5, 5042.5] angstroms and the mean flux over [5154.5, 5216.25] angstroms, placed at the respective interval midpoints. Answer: -0.02 mag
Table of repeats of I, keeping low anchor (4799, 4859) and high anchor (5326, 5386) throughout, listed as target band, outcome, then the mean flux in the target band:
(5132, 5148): 0.29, 12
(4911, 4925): 0.09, 13.1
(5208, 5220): 0.21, 13.3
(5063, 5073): 0.20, 12.7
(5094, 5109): 0.32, 11.5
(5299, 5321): -0.03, 17.2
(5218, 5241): 0.00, 16.3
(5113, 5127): 0.27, 12.1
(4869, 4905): -0.03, 14.4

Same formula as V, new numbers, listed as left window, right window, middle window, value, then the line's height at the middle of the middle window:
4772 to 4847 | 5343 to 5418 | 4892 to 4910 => -0.07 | 13.8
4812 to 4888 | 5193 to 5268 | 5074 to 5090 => 0.13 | 14.5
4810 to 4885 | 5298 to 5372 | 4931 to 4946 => -0.02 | 14.4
